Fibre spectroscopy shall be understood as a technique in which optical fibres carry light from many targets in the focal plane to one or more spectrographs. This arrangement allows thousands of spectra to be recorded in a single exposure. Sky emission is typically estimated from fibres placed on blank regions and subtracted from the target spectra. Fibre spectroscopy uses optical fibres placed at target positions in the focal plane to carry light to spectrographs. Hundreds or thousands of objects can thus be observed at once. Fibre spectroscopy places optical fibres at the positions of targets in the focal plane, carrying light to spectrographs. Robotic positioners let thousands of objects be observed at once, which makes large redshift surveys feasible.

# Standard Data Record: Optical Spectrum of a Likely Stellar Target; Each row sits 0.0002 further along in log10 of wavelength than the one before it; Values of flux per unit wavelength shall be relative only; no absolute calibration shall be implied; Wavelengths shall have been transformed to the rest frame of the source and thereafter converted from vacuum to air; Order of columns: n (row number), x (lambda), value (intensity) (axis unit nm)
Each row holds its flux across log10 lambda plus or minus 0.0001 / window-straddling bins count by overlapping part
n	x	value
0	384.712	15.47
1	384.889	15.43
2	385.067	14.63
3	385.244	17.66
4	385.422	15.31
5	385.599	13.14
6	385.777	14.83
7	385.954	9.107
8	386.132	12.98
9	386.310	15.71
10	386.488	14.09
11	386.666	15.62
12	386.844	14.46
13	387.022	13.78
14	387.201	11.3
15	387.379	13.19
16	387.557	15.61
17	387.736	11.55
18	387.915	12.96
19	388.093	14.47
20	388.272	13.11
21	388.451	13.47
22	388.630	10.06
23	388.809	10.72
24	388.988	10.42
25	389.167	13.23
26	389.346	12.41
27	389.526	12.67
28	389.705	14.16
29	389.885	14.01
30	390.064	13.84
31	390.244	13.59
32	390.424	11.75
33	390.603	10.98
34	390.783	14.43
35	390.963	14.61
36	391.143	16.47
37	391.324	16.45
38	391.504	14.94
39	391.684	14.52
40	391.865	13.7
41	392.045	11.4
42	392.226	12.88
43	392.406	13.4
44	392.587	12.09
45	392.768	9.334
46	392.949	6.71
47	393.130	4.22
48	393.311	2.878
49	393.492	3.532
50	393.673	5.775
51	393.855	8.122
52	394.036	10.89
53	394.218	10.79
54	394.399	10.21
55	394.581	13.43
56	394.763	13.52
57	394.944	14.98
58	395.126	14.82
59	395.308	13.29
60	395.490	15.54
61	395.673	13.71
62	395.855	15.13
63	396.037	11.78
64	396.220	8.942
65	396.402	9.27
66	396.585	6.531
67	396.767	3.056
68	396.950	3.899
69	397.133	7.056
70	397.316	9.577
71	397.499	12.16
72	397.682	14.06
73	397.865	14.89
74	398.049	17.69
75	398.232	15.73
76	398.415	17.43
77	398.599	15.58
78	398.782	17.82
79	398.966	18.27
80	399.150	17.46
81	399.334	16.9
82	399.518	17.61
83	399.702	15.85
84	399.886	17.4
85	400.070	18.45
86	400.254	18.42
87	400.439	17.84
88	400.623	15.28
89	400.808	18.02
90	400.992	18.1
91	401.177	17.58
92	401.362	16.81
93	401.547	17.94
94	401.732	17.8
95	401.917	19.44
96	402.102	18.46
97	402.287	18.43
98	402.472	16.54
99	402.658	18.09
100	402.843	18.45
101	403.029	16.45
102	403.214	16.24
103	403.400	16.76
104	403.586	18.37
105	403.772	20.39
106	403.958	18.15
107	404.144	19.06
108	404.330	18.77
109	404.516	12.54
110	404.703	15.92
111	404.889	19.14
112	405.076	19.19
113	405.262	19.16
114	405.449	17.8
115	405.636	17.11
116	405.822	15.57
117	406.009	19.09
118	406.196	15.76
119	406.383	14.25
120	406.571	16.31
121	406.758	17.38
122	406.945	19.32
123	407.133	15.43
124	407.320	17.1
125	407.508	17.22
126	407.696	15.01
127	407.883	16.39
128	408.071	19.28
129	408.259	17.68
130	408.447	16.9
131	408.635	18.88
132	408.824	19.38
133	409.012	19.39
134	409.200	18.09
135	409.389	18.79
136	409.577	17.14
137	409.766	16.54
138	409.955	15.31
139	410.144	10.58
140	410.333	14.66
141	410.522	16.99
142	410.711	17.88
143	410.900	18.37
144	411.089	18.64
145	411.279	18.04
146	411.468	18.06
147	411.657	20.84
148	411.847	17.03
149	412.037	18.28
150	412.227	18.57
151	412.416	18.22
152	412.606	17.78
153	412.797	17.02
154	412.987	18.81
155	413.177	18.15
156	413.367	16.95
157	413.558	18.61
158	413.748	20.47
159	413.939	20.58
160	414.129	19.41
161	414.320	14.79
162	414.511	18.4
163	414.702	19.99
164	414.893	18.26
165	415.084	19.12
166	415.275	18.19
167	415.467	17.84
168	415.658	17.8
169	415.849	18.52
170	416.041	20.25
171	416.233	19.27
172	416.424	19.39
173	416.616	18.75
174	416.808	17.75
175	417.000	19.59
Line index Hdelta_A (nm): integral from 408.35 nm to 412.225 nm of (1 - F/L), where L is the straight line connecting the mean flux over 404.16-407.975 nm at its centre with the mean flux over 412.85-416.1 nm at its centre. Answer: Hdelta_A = 0.05 nm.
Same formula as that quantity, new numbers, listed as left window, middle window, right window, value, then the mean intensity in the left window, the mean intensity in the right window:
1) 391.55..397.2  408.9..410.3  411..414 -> 0.05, 10.2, 18.5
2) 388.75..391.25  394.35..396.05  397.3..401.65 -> 0.14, 13.1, 16.7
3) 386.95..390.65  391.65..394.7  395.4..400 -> 0.81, 12.7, 13.4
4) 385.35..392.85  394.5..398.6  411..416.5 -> 0.73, 13.3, 18.5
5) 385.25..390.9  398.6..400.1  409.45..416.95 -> -0.19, 13.2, 18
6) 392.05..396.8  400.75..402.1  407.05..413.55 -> -0.45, 10.3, 17.5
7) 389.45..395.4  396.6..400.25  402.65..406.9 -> 0.10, 11.8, 17.4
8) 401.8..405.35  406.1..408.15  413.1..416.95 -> 0.16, 17.9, 18.6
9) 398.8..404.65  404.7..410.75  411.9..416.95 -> 0.30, 17.6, 18.5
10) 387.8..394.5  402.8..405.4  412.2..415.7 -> -0.39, 11.6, 18.4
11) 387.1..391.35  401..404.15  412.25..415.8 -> -0.39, 13.1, 18.4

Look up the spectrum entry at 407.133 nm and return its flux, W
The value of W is 15.43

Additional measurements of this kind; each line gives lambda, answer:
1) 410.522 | 16.99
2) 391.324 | 16.45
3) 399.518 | 17.61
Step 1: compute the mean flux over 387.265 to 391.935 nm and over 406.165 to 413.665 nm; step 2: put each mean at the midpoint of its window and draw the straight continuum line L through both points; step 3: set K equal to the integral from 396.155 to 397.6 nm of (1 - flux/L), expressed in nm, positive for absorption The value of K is 0.705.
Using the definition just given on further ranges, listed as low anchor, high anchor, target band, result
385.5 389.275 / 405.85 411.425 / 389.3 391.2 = 0.01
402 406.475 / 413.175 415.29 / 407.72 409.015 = 0.00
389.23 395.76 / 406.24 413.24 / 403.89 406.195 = -0.24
